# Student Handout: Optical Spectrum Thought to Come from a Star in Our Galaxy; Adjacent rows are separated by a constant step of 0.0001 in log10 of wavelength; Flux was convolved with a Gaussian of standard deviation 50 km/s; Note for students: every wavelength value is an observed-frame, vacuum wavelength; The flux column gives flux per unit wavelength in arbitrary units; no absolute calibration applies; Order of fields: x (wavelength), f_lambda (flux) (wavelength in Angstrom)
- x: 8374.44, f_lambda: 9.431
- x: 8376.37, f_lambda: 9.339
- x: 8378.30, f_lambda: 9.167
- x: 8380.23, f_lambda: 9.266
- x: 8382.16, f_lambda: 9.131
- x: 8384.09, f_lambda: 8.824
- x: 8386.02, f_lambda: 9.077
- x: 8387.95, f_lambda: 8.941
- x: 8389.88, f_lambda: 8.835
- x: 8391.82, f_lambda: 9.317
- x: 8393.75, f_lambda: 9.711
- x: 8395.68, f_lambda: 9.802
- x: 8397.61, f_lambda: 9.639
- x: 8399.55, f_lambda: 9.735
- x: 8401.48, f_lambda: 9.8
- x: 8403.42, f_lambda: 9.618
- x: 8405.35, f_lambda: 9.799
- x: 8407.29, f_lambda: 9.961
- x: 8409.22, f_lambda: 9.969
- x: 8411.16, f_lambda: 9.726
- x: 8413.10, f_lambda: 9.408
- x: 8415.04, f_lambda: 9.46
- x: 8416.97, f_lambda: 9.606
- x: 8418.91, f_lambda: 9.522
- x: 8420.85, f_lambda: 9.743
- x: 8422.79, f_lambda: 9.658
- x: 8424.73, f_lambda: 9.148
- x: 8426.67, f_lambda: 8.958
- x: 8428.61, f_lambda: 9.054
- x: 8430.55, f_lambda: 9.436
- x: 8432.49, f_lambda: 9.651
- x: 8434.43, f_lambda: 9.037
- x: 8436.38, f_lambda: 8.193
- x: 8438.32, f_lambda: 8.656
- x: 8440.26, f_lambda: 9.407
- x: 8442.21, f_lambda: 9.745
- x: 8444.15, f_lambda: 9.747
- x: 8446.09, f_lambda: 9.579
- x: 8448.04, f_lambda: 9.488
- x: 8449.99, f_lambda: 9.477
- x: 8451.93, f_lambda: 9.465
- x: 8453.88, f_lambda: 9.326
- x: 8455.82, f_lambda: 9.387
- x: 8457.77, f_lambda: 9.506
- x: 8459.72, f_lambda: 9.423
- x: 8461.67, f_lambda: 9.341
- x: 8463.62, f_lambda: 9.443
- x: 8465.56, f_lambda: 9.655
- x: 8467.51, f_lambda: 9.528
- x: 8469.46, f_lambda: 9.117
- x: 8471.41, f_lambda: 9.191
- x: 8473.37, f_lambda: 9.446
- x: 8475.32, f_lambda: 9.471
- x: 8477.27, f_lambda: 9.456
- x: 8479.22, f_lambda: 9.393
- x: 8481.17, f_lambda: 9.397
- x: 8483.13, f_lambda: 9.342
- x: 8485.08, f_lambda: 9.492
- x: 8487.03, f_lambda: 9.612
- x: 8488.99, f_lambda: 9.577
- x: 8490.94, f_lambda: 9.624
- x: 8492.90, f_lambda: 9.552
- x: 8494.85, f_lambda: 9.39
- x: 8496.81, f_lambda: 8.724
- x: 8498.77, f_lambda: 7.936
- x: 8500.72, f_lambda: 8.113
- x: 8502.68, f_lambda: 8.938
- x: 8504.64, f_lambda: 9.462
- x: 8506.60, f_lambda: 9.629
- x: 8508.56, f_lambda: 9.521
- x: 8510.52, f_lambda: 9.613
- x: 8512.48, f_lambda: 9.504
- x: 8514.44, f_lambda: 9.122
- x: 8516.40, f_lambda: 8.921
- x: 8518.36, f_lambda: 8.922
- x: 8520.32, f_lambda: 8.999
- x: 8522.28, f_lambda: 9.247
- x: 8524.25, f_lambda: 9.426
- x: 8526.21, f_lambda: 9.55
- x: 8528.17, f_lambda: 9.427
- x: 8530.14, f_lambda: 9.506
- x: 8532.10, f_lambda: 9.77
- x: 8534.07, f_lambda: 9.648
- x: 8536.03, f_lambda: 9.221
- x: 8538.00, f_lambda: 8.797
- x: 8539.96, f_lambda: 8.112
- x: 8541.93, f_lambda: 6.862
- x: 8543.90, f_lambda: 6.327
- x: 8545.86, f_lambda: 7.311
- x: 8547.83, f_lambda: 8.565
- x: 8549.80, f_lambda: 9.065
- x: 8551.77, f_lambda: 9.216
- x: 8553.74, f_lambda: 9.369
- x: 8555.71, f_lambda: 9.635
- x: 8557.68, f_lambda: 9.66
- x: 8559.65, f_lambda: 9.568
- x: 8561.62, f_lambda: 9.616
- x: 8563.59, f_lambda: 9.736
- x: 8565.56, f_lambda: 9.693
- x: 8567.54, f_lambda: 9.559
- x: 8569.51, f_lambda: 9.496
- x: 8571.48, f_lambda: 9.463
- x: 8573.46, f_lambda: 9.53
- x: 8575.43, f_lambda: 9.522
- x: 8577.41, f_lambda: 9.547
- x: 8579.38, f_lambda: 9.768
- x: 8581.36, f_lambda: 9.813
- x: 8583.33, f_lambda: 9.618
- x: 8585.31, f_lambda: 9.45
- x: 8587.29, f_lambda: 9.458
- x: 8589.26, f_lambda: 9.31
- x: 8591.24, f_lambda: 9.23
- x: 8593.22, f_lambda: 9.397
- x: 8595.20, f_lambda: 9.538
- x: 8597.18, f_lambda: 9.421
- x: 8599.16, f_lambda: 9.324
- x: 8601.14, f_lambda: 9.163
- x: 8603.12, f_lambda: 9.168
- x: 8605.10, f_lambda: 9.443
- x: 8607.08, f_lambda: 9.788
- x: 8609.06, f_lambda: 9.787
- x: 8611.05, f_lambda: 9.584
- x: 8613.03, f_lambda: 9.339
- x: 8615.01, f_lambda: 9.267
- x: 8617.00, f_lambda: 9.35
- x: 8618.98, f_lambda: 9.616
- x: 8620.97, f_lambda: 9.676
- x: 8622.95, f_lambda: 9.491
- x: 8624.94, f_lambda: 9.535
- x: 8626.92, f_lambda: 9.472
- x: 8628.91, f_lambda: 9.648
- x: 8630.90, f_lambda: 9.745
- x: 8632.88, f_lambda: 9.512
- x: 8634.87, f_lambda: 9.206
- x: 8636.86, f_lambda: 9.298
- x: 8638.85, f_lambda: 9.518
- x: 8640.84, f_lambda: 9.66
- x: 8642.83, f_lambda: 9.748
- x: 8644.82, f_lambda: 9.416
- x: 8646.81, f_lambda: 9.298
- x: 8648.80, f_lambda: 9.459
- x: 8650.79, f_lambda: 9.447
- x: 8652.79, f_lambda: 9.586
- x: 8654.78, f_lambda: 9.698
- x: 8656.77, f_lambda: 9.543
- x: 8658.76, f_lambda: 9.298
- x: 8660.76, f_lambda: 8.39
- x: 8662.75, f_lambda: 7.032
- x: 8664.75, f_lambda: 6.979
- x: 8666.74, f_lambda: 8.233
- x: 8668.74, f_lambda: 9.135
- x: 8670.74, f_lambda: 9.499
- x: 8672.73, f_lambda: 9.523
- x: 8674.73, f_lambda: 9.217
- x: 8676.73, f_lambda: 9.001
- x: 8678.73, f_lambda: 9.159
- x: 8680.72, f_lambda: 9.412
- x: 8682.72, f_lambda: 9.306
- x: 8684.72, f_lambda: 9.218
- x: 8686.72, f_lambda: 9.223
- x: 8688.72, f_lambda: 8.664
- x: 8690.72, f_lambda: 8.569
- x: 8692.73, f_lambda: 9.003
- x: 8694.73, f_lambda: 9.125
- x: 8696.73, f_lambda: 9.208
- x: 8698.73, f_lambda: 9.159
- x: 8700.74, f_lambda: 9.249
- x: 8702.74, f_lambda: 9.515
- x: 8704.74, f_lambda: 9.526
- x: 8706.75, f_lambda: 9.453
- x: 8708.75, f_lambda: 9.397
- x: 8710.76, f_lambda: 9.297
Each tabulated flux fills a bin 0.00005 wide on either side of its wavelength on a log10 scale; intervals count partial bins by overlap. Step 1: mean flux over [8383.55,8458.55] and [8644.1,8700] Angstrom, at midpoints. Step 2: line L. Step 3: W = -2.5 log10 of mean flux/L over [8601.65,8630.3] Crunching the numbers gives -0.05 mag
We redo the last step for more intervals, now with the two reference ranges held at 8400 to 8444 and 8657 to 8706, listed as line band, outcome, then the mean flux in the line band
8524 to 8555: 0.06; 8.75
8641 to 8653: -0.06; 9.49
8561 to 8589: -0.05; 9.58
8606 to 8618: -0.05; 9.52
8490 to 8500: 0.03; 9.02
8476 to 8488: -0.01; 9.45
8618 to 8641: -0.06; 9.53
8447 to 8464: 0.00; 9.42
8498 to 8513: 0.02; 9.09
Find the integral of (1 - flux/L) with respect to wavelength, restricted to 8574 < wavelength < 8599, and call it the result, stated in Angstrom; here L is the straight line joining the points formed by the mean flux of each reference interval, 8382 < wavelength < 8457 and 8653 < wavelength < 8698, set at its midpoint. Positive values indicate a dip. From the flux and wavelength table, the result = -1.08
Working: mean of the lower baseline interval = 9.41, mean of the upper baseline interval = 8.94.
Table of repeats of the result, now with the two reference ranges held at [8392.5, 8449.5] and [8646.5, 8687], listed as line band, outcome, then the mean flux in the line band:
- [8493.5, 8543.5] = 1.5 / 9.03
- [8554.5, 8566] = -0.5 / 9.65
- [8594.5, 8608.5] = -0.4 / 9.42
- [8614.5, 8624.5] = -0.4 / 9.49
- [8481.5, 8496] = -0.2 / 9.5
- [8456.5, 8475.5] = 0.0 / 9.41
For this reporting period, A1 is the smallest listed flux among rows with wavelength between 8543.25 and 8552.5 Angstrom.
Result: 6.327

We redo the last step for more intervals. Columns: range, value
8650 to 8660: 9.298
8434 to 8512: 7.936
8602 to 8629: 9.168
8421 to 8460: 8.193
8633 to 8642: 9.206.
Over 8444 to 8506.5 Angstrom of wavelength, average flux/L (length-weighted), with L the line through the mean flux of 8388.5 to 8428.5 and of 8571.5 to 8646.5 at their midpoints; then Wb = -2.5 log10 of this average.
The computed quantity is 0.023 mag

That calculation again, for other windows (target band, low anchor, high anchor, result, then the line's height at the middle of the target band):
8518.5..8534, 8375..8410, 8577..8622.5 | 0.01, 9.47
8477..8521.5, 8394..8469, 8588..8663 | 0.03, 9.45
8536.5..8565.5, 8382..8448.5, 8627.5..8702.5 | 0.06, 9.27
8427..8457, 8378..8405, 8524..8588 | 0.00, 9.31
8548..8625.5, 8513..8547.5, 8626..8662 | -0.04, 9.1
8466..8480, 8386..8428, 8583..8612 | 0.01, 9.5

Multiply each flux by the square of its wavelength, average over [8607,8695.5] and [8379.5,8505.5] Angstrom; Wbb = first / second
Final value 1.04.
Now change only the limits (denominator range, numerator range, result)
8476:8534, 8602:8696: 1.03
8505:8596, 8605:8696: 1.02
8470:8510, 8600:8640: 1.06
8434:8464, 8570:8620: 1.05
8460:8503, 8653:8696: 1.01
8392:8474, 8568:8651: 1.05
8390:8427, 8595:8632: 1.04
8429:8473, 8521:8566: 0.98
